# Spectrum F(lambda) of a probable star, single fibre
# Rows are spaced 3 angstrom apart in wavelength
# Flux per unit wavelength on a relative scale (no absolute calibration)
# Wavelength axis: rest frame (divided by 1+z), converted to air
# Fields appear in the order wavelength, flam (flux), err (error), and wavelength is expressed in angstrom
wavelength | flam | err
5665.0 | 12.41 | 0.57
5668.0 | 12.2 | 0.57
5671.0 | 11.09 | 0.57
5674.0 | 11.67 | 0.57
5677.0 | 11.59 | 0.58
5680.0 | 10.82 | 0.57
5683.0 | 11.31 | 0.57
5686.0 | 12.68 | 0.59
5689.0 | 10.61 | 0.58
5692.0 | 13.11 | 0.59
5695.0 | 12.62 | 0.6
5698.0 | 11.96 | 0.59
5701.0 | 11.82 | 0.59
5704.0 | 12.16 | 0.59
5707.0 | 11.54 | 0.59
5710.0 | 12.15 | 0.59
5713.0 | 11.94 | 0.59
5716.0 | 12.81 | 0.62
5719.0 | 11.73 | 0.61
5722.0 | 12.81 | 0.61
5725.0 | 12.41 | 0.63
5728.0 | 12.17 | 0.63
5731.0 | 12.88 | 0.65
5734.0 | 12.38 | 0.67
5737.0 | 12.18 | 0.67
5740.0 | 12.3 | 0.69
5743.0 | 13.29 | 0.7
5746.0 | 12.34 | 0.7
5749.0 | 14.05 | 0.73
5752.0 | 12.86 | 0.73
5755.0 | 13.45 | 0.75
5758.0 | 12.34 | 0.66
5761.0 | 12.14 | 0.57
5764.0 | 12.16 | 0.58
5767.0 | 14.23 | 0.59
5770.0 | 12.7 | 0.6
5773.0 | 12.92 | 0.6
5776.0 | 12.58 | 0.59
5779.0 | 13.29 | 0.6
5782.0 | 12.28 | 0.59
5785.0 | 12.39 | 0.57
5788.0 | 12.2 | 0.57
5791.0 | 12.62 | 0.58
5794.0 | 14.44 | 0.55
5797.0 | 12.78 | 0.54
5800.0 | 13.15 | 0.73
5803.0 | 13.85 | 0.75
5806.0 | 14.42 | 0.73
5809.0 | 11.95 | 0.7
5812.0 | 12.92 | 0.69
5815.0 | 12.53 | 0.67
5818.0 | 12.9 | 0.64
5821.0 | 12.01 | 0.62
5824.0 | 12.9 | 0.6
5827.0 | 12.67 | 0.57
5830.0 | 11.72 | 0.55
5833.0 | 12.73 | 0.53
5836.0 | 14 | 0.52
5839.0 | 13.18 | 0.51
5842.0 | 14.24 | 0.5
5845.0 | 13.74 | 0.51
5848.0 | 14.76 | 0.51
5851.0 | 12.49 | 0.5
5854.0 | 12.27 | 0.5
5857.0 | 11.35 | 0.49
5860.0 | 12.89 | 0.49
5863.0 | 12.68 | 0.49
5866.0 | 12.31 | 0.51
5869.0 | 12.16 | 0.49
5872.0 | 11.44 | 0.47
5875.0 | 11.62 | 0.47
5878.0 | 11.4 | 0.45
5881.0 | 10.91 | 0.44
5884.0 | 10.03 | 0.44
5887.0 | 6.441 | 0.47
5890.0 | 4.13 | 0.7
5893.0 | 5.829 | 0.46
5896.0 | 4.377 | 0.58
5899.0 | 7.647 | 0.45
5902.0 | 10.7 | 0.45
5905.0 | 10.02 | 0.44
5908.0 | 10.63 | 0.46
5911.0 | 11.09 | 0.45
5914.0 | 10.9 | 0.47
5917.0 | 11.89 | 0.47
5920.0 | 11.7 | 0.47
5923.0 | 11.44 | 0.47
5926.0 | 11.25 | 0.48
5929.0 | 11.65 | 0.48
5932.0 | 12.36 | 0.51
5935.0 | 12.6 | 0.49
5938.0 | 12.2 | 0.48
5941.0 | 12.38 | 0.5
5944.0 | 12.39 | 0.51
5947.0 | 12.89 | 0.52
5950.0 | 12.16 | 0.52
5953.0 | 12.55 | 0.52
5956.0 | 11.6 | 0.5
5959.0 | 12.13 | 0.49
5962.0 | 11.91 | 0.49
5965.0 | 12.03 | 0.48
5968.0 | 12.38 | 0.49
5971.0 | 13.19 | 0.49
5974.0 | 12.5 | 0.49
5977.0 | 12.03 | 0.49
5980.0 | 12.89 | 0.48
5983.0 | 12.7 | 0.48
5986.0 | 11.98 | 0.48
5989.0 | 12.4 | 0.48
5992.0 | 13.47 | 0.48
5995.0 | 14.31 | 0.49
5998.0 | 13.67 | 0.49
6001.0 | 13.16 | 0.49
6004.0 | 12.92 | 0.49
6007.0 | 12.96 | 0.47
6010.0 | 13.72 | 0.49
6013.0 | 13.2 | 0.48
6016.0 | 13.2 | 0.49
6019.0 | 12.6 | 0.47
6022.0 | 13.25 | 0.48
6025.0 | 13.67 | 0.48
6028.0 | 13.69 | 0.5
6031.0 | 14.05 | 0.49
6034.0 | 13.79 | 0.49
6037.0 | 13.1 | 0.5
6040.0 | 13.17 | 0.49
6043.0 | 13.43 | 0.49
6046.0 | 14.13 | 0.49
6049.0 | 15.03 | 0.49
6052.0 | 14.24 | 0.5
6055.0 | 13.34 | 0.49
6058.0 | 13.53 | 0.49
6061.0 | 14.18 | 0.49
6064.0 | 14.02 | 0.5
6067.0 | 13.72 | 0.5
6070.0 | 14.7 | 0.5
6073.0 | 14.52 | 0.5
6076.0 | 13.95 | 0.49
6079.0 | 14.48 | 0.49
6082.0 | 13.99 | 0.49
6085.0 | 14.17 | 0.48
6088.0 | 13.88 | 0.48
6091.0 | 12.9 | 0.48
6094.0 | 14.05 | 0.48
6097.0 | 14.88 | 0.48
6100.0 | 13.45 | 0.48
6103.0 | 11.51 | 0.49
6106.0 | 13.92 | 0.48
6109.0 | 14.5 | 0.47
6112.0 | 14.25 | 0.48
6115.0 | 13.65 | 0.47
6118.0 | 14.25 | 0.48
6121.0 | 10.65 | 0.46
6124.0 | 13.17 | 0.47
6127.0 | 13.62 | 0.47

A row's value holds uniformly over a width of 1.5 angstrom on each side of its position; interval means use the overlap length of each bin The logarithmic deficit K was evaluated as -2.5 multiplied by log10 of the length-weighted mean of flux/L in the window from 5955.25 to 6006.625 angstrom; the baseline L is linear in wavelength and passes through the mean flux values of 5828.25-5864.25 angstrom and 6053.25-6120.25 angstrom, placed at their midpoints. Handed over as 0.07 mag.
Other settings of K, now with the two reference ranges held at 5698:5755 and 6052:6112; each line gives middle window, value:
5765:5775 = -0.05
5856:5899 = 0.32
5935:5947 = 0.08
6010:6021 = 0.04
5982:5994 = 0.07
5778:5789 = 0.01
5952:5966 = 0.12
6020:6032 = 0.01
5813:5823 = 0.03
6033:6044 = 0.03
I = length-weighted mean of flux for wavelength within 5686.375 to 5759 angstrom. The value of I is 12.4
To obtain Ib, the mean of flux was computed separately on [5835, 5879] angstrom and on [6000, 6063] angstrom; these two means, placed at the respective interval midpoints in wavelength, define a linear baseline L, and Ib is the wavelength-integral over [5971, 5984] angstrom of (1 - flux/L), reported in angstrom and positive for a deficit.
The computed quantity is 0.67 angstrom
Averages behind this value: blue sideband 12.7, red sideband 13.5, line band 12.6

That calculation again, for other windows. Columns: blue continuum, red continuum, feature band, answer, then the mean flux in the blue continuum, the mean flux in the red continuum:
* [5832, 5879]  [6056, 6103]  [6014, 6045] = 0.6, 12.7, 13.9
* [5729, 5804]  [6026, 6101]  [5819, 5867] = 1.0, 12.9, 13.9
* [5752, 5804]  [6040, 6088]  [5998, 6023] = 1.2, 12.9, 14.1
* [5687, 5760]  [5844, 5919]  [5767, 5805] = -4.4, 12.4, 10.5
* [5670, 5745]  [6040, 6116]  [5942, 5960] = 1.4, 12.1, 13.9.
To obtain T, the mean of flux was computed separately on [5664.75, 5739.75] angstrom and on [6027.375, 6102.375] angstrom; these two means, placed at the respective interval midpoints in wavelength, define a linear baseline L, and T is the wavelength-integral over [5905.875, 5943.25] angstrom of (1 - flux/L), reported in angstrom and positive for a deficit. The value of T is 4.3 angstrom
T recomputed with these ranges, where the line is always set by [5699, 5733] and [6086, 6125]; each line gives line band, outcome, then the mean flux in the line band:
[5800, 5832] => -0.7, 12.8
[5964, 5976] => 0.5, 12.5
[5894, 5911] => 5.3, 8.8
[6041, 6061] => -1.0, 13.9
